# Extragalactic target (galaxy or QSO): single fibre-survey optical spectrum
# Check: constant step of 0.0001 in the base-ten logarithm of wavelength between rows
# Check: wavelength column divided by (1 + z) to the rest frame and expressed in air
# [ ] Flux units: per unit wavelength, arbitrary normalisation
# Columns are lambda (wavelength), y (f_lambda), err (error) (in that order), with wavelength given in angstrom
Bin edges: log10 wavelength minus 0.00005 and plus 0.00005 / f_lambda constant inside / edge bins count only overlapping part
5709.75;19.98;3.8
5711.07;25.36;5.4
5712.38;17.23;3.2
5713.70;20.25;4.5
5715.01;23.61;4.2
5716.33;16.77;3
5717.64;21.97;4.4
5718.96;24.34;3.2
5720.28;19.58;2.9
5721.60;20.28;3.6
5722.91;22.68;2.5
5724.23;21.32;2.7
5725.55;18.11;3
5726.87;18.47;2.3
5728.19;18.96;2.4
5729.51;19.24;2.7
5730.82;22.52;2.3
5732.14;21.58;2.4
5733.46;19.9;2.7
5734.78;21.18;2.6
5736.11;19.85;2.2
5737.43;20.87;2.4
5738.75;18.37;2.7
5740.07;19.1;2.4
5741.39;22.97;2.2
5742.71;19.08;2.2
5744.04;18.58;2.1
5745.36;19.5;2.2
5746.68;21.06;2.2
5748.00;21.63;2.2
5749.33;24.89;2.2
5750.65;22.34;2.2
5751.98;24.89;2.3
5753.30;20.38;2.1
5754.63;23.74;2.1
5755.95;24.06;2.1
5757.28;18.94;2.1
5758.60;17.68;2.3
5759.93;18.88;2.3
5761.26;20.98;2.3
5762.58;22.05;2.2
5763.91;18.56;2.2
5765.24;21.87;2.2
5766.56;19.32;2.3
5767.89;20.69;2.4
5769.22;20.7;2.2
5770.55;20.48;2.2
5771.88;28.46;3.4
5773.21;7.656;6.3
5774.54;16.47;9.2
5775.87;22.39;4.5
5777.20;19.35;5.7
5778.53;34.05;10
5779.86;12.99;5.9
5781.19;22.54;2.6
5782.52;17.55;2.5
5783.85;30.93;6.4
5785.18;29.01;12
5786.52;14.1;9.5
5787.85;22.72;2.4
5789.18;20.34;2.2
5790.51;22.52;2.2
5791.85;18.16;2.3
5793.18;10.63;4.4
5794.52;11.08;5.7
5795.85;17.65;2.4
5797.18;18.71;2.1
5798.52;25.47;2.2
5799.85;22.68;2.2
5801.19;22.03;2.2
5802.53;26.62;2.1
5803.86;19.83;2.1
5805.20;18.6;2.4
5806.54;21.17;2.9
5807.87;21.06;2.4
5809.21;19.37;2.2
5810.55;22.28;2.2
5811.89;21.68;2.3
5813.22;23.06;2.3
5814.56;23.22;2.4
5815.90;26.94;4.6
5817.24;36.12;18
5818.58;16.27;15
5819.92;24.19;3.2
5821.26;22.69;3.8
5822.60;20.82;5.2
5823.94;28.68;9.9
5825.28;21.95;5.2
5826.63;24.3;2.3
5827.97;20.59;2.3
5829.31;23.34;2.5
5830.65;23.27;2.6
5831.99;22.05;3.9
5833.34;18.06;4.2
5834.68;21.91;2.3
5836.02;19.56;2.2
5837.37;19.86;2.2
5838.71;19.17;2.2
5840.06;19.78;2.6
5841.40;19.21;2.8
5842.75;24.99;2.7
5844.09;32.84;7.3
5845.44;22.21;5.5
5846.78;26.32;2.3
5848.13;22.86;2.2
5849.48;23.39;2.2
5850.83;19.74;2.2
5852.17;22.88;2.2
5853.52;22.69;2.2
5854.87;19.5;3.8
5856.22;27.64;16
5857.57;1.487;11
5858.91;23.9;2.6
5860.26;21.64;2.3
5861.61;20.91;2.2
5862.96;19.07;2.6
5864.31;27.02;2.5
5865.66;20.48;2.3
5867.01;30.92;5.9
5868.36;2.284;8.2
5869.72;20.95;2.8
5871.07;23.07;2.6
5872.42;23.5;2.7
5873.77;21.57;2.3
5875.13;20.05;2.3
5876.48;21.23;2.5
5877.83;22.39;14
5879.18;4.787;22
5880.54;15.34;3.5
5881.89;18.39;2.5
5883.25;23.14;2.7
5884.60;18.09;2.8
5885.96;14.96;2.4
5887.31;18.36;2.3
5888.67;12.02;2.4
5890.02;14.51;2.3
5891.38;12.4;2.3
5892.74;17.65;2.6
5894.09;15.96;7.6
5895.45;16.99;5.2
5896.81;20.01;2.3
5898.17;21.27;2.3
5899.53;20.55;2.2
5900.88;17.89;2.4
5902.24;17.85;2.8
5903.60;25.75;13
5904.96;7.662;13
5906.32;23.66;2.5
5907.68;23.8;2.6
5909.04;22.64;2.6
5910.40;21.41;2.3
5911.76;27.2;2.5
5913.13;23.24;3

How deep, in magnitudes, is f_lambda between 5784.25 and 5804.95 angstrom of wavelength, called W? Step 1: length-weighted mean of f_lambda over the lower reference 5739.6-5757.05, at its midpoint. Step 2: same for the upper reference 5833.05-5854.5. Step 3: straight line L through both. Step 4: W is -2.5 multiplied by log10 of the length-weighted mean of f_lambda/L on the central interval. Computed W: 0.09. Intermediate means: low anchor 21.7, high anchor 22.3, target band 20.2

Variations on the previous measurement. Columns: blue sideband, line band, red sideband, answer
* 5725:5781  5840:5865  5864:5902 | -0.170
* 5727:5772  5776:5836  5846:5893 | -0.088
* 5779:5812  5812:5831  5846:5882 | -0.175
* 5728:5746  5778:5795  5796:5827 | 0.072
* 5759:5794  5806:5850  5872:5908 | -0.179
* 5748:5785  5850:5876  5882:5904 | -0.101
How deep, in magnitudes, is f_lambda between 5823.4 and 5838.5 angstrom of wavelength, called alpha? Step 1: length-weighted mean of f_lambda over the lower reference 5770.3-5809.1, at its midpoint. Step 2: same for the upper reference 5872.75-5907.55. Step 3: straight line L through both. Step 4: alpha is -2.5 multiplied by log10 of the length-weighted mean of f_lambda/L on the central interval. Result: -0.135 mag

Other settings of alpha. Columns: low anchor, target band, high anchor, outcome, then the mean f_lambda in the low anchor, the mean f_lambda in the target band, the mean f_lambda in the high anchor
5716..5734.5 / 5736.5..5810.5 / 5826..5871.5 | 0.010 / 20.5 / 20.7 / 21.4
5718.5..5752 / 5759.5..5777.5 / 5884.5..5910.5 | 0.017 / 20.7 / 19.9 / 18.1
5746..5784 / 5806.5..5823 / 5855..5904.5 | -0.154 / 21.1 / 23.1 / 18.7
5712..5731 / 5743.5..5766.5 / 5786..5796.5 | -0.126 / 20.4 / 21.2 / 17.2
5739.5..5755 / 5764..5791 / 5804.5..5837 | 0.039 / 21.5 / 21.1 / 22.5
